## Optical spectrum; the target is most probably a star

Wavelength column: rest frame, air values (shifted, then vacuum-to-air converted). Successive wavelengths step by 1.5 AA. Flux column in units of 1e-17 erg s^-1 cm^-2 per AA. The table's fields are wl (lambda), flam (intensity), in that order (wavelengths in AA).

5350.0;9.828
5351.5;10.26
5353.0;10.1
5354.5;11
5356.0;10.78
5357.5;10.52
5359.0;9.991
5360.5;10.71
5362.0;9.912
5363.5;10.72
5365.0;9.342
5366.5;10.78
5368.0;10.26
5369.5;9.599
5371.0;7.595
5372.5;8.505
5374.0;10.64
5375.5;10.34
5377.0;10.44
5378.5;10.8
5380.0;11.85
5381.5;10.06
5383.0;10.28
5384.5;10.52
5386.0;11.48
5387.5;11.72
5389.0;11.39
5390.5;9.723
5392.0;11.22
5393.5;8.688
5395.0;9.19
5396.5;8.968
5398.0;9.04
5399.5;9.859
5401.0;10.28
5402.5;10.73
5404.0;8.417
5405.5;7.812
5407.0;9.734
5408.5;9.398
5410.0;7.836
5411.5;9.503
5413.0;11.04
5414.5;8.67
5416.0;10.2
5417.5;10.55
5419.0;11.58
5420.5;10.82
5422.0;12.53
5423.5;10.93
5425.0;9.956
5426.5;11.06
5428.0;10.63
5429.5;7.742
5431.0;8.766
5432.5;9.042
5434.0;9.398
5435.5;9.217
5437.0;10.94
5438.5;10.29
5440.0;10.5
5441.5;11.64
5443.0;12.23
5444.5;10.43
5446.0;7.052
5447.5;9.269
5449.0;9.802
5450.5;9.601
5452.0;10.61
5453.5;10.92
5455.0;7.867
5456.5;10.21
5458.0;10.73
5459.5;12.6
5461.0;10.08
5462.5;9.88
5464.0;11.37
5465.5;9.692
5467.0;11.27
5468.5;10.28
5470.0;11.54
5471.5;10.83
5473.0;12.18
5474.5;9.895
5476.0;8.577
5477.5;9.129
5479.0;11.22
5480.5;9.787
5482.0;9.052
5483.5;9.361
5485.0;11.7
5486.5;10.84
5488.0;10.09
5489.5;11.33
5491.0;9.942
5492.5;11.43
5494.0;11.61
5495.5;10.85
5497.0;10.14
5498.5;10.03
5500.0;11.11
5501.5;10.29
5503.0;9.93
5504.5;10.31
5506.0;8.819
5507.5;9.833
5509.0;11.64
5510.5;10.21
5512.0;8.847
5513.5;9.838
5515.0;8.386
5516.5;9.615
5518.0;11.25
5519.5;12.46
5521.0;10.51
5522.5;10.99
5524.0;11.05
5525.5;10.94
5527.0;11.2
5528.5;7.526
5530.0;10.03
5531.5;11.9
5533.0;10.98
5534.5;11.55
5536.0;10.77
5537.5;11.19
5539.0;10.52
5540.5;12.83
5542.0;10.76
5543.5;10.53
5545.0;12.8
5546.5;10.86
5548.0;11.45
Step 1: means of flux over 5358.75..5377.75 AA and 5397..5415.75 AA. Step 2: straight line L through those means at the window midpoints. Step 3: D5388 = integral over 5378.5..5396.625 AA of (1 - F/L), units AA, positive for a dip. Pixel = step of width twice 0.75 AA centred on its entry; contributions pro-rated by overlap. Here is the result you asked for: -1.6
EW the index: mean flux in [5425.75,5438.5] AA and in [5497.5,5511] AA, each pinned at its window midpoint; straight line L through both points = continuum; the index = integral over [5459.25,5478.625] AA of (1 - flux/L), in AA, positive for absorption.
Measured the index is -1.1 AA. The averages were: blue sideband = 9.64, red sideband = 10.2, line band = 10.5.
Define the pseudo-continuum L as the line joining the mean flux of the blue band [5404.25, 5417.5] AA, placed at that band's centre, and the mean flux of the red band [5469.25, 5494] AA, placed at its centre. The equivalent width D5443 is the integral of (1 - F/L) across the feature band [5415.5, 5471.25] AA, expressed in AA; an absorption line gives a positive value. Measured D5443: -2.7 AA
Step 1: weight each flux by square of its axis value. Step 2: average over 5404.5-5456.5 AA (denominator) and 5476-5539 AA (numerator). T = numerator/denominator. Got 1.08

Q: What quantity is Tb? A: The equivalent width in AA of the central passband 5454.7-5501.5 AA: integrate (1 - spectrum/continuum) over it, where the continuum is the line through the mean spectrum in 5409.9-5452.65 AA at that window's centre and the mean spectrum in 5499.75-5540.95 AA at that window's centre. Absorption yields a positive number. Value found -0.9 AA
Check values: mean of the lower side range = 10.1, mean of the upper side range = 10.5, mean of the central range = 10.5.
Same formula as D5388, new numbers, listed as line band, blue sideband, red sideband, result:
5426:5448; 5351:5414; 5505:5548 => 0.8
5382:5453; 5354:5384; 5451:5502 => 2.2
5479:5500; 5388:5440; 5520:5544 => 0.0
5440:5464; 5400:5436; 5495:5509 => -0.6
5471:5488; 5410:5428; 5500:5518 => -0.2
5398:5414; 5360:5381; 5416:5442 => 1.3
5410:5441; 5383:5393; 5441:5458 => 0.6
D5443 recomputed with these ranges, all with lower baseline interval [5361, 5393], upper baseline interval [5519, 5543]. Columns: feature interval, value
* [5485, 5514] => 1.06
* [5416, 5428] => -0.54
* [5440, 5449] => 0.39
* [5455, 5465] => 0.09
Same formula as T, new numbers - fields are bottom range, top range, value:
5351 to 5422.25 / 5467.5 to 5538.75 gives 1.08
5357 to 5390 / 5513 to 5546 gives 1.11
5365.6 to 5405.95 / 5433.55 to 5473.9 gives 1.06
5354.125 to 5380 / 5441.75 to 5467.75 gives 1.04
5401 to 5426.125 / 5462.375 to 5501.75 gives 1.08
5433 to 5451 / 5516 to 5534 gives 1.10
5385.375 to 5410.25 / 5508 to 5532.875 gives 1.12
